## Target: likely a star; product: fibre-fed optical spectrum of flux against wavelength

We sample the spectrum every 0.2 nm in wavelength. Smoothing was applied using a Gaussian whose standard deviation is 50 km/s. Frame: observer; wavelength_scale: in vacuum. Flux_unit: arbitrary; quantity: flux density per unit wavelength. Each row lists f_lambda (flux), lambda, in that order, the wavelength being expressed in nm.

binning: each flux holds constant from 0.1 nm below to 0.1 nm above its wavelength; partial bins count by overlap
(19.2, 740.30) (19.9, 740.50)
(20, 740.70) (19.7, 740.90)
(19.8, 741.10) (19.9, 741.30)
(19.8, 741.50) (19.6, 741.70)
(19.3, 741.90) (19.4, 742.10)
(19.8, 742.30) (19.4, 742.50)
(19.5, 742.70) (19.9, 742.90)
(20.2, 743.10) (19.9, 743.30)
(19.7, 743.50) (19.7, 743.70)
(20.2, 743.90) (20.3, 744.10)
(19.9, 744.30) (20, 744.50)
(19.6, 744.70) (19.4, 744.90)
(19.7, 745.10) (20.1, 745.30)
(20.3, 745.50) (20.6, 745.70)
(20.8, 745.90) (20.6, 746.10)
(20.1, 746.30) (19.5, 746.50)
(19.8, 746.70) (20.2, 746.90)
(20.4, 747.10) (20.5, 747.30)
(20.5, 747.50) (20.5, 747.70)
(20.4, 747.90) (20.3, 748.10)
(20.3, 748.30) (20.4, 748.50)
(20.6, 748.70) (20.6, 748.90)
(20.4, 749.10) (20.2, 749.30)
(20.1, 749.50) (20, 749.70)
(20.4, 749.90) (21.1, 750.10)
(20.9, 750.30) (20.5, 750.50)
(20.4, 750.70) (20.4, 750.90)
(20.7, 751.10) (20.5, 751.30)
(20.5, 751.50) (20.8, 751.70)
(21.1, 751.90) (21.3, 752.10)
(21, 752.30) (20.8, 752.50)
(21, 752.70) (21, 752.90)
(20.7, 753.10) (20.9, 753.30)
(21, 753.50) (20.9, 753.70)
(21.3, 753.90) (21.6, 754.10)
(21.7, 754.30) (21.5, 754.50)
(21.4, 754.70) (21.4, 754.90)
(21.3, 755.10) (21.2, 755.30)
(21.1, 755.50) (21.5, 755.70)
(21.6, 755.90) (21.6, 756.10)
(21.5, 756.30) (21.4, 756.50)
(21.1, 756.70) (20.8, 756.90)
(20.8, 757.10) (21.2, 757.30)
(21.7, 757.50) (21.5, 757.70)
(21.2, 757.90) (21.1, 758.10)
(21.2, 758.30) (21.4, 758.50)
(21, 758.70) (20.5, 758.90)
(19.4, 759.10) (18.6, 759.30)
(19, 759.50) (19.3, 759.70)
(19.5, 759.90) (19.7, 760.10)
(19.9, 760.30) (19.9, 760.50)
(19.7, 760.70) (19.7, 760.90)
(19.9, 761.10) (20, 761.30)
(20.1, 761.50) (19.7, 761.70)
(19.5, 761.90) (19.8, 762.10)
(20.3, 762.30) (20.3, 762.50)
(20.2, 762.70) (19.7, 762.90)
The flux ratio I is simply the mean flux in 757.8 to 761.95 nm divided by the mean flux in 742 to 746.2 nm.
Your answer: 1.0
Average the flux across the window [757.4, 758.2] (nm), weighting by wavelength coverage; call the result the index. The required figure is 21.4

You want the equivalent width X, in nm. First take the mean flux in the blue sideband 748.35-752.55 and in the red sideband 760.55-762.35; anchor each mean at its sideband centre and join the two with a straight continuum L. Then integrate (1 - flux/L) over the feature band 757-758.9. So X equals -0.11 nm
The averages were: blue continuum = 20.6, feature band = 21.2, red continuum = 19.8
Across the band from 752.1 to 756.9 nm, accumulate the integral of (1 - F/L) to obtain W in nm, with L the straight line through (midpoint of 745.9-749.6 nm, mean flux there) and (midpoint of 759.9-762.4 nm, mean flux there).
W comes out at -0.28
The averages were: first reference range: 20.3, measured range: 21.2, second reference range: 19.8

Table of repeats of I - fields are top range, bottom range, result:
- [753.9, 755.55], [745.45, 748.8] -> 1.05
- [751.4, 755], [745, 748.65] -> 1.04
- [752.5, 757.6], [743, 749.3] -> 1.05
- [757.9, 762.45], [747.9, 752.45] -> 0.97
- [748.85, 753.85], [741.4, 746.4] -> 1.04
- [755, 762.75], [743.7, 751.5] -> 1.01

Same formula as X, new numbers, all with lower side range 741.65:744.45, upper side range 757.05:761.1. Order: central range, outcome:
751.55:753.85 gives -0.098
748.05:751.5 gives -0.080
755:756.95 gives -0.109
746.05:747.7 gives -0.025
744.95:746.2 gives -0.028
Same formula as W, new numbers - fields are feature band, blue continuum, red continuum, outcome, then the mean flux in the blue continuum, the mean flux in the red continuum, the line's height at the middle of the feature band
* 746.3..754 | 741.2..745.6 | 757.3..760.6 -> -0.207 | 19.8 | 20.3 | 20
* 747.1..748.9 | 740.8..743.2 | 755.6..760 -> -0.031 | 19.7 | 20.8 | 20.1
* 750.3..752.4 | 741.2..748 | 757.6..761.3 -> -0.071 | 20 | 20.1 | 20.1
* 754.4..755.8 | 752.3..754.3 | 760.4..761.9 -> -0.038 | 21.1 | 19.8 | 20.8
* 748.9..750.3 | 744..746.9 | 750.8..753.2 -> 0.008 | 20.1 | 20.8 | 20.5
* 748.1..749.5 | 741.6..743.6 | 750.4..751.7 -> -0.006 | 19.7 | 20.5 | 20.3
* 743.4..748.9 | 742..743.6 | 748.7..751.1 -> -0.026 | 19.7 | 20.5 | 20.1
